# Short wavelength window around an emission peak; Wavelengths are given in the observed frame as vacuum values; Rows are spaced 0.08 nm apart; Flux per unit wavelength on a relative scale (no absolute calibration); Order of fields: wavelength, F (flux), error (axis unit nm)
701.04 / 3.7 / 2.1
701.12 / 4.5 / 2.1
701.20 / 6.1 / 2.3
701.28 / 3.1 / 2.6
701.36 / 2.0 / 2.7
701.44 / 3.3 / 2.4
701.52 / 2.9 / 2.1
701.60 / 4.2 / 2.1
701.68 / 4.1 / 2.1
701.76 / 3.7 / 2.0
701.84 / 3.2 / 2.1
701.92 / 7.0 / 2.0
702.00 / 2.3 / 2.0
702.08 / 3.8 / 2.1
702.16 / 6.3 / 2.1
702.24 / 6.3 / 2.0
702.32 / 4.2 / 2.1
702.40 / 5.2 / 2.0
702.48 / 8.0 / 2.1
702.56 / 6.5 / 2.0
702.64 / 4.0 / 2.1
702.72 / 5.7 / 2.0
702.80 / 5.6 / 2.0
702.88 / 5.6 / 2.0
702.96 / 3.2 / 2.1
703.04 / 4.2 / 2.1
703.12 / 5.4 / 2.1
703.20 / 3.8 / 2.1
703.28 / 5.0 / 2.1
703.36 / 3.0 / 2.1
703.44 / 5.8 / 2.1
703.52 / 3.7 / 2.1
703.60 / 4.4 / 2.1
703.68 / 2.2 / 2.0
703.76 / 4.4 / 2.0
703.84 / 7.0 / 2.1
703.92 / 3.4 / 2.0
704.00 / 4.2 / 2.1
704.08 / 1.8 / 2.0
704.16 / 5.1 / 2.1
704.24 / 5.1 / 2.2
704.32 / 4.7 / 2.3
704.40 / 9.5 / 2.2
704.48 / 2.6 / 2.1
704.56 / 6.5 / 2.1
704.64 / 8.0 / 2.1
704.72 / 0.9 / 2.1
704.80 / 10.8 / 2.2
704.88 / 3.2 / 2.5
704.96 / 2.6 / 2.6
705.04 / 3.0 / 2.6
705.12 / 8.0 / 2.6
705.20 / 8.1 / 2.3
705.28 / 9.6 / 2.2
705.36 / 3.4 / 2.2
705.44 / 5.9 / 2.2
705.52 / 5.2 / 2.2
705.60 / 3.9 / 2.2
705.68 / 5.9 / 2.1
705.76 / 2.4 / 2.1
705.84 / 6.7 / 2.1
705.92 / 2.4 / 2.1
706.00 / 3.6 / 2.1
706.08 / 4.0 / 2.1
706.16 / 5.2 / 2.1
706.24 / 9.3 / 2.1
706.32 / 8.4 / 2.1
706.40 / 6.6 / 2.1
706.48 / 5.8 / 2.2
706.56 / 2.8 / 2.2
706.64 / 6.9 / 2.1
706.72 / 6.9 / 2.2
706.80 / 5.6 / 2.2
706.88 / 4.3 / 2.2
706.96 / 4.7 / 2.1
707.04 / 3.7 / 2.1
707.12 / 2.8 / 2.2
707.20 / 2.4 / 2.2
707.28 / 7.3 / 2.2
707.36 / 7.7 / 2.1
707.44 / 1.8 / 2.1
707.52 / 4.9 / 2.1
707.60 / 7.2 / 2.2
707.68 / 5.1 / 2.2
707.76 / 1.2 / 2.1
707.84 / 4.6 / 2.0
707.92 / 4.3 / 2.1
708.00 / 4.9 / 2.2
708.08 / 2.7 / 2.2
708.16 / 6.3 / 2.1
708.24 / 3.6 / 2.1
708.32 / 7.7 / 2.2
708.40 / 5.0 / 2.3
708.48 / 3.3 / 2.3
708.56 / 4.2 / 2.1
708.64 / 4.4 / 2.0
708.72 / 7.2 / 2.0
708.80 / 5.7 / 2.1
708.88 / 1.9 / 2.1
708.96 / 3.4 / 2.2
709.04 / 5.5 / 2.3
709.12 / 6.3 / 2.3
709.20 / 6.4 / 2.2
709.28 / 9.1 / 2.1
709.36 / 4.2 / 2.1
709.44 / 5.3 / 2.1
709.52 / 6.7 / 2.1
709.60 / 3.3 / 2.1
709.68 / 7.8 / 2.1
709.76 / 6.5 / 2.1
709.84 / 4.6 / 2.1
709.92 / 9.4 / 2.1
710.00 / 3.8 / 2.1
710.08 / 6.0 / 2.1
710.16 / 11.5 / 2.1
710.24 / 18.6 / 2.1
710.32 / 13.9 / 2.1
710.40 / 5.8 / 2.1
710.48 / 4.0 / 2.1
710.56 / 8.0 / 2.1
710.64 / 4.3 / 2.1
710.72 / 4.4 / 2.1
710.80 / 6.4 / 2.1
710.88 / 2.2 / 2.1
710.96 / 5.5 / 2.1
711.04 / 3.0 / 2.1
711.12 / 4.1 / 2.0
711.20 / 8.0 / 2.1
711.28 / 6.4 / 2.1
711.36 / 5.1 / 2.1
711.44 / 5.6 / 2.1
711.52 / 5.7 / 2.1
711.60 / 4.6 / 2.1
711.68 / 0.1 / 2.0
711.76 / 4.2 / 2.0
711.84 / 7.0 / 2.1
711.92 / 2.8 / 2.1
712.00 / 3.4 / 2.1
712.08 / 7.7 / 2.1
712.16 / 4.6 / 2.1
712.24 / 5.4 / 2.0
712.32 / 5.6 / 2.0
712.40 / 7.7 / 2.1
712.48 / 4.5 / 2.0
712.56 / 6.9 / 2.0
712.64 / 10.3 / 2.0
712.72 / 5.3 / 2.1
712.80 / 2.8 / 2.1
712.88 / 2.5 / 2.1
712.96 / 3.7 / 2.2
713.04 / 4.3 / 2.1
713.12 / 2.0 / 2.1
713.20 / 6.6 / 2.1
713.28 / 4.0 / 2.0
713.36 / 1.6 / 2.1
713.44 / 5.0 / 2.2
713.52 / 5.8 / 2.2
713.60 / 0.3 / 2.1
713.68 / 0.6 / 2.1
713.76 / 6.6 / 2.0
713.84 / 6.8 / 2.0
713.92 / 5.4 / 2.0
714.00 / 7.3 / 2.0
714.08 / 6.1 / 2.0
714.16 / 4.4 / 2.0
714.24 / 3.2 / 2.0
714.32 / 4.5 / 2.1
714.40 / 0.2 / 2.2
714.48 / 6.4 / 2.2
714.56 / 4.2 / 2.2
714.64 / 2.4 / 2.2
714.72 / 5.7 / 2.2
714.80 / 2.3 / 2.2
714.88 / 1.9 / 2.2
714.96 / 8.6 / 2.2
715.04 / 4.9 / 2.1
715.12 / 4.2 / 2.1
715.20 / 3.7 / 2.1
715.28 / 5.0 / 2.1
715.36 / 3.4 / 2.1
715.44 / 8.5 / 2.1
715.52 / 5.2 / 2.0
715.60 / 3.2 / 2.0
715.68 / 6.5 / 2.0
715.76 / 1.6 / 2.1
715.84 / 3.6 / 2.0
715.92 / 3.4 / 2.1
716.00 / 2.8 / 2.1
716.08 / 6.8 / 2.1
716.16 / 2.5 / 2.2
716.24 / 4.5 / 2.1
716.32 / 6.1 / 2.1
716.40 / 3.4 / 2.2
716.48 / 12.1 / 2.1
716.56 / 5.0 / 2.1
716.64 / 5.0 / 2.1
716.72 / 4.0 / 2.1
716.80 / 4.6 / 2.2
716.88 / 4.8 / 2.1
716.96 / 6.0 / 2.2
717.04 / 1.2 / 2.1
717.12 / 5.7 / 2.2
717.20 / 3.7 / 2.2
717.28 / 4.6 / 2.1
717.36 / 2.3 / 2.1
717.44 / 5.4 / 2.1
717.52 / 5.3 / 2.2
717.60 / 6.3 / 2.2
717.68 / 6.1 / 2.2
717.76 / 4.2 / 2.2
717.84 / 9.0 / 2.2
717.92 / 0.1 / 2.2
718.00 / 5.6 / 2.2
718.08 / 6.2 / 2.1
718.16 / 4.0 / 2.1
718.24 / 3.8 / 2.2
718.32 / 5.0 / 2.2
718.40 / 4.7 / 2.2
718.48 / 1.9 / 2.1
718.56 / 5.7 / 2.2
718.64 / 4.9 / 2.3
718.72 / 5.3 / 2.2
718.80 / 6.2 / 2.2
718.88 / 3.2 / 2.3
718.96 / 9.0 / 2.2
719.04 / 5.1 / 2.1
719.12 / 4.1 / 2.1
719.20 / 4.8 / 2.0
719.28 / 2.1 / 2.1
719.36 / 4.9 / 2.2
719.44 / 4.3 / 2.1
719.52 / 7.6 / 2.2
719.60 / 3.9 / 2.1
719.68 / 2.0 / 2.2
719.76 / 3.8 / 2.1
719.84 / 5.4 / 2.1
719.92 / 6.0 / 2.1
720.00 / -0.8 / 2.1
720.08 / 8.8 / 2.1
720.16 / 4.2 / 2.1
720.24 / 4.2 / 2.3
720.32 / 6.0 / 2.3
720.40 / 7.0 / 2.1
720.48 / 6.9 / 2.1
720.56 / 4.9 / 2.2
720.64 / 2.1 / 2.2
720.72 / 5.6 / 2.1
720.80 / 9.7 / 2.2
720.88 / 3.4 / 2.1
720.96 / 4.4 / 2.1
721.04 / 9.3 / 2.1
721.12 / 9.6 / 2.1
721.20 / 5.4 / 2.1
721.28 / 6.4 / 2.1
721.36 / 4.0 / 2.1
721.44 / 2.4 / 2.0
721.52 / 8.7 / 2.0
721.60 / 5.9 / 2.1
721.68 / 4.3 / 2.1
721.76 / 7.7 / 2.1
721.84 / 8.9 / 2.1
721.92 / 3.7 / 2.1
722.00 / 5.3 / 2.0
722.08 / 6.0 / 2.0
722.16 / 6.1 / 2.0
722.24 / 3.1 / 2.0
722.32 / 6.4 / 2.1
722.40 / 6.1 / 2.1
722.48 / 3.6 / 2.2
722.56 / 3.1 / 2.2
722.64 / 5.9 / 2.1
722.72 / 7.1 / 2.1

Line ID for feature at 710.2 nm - Halpha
